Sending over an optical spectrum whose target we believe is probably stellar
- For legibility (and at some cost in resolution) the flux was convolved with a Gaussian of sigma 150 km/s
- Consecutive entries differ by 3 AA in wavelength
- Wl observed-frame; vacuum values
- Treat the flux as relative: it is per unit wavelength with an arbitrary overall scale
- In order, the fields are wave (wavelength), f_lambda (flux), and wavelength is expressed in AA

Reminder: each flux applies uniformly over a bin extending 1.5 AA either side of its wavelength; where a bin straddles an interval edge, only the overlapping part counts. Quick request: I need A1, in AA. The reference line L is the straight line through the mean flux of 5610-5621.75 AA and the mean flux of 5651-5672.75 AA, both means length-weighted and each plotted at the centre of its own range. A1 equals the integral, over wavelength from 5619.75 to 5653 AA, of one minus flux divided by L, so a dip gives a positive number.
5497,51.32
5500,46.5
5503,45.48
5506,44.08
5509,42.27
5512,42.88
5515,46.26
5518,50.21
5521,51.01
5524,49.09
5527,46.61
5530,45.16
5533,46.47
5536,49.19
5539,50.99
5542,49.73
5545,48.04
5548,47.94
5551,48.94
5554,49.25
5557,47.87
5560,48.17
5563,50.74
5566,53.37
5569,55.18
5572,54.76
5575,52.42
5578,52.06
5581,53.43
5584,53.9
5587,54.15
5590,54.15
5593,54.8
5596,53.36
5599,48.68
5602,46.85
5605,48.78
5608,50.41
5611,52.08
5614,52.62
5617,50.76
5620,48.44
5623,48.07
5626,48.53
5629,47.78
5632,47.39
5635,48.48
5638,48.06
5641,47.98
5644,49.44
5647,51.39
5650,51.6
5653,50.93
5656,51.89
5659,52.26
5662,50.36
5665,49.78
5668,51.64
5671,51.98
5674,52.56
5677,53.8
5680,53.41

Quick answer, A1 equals 1.4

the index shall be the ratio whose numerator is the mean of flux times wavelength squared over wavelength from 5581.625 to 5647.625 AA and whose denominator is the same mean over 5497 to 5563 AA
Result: 1.09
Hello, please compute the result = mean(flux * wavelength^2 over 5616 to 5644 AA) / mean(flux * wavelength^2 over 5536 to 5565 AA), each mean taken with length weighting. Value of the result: 1.01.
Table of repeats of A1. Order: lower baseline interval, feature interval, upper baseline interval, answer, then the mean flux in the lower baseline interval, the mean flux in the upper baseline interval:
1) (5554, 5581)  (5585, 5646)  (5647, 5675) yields 1.8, 51.8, 51.4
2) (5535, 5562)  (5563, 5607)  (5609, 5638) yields -3.0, 48.9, 49.3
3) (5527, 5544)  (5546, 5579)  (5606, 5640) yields -1.6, 48.2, 49.3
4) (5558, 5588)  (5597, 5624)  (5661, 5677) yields 1.3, 52.7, 51.5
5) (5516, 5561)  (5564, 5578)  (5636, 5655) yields -1.3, 48.6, 49.9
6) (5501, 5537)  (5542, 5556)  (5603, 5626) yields -0.3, 46.5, 50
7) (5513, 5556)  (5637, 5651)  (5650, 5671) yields 0.3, 48.4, 51.2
